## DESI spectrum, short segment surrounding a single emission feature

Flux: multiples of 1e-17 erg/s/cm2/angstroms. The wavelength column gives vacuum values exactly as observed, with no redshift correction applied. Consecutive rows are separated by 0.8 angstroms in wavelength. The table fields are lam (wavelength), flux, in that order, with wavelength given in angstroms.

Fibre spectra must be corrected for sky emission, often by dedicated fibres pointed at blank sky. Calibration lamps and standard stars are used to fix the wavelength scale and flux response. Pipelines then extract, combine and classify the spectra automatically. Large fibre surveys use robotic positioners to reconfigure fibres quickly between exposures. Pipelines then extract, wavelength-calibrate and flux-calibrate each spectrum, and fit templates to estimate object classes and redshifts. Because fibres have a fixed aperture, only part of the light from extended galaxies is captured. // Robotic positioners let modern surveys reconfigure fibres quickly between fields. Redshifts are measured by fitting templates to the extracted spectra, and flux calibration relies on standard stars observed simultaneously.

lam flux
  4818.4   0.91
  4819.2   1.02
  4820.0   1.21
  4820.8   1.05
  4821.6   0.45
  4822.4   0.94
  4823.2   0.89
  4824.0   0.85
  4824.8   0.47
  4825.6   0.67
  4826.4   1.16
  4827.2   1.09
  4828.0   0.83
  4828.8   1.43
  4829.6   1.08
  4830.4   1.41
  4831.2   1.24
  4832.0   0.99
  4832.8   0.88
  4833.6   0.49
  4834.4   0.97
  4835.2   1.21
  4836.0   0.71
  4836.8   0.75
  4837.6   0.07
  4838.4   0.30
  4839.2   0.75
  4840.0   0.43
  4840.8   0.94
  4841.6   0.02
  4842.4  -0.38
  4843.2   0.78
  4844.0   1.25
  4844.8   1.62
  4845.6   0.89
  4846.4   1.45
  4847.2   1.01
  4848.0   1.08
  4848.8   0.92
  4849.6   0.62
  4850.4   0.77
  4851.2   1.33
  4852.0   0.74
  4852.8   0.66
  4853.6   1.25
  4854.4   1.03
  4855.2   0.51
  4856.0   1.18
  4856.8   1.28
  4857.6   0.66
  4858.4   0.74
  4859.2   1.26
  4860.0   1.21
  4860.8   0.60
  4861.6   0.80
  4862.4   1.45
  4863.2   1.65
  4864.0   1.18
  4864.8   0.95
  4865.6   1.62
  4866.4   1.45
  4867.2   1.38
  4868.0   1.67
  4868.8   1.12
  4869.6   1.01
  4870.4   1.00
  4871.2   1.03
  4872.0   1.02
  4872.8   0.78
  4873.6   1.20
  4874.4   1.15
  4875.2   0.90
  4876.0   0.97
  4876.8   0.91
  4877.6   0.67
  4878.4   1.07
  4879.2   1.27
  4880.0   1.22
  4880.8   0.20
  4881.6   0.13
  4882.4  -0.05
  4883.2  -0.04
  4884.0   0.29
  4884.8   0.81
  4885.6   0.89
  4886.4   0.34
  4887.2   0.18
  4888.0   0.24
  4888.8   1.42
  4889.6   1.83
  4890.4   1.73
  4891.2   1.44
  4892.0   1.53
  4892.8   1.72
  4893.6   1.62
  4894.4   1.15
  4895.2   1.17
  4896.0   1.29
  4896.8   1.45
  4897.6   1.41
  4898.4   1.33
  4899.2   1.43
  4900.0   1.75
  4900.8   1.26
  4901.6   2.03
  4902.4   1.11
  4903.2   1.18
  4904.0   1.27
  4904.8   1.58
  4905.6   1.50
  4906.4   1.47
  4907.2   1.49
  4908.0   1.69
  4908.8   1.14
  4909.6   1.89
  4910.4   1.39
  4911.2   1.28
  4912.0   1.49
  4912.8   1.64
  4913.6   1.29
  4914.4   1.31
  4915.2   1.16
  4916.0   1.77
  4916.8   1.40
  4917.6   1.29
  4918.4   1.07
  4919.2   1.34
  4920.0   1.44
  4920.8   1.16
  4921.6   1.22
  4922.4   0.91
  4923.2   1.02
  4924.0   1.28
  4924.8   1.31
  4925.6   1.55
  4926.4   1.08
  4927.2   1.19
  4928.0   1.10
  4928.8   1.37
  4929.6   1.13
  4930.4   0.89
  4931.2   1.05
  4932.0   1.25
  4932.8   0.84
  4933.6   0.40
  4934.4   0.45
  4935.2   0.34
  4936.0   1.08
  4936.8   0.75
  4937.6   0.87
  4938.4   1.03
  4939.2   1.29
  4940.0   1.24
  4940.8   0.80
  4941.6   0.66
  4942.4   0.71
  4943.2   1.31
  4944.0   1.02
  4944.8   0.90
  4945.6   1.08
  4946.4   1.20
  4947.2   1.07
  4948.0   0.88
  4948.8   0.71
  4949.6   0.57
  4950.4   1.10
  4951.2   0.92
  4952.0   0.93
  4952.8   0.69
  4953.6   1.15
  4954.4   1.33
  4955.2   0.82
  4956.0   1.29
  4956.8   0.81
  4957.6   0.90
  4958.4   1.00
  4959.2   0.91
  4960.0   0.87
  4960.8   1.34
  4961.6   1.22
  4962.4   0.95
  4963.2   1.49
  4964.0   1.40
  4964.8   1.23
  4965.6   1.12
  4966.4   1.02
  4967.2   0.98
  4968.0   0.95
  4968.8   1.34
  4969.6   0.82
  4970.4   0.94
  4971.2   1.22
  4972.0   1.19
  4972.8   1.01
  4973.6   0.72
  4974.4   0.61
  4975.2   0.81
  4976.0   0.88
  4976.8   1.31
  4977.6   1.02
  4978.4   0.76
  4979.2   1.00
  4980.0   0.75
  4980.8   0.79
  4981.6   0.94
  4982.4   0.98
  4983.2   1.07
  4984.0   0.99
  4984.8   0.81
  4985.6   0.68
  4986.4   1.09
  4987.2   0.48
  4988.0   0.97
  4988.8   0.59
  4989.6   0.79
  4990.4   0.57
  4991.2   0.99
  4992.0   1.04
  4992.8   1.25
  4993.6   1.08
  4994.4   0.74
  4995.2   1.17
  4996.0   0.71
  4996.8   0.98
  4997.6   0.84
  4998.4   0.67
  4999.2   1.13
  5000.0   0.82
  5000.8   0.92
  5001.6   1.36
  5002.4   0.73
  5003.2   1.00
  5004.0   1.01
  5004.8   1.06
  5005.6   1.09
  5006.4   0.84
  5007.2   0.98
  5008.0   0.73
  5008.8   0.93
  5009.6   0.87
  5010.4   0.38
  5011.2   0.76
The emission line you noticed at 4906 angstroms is Lyman alpha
